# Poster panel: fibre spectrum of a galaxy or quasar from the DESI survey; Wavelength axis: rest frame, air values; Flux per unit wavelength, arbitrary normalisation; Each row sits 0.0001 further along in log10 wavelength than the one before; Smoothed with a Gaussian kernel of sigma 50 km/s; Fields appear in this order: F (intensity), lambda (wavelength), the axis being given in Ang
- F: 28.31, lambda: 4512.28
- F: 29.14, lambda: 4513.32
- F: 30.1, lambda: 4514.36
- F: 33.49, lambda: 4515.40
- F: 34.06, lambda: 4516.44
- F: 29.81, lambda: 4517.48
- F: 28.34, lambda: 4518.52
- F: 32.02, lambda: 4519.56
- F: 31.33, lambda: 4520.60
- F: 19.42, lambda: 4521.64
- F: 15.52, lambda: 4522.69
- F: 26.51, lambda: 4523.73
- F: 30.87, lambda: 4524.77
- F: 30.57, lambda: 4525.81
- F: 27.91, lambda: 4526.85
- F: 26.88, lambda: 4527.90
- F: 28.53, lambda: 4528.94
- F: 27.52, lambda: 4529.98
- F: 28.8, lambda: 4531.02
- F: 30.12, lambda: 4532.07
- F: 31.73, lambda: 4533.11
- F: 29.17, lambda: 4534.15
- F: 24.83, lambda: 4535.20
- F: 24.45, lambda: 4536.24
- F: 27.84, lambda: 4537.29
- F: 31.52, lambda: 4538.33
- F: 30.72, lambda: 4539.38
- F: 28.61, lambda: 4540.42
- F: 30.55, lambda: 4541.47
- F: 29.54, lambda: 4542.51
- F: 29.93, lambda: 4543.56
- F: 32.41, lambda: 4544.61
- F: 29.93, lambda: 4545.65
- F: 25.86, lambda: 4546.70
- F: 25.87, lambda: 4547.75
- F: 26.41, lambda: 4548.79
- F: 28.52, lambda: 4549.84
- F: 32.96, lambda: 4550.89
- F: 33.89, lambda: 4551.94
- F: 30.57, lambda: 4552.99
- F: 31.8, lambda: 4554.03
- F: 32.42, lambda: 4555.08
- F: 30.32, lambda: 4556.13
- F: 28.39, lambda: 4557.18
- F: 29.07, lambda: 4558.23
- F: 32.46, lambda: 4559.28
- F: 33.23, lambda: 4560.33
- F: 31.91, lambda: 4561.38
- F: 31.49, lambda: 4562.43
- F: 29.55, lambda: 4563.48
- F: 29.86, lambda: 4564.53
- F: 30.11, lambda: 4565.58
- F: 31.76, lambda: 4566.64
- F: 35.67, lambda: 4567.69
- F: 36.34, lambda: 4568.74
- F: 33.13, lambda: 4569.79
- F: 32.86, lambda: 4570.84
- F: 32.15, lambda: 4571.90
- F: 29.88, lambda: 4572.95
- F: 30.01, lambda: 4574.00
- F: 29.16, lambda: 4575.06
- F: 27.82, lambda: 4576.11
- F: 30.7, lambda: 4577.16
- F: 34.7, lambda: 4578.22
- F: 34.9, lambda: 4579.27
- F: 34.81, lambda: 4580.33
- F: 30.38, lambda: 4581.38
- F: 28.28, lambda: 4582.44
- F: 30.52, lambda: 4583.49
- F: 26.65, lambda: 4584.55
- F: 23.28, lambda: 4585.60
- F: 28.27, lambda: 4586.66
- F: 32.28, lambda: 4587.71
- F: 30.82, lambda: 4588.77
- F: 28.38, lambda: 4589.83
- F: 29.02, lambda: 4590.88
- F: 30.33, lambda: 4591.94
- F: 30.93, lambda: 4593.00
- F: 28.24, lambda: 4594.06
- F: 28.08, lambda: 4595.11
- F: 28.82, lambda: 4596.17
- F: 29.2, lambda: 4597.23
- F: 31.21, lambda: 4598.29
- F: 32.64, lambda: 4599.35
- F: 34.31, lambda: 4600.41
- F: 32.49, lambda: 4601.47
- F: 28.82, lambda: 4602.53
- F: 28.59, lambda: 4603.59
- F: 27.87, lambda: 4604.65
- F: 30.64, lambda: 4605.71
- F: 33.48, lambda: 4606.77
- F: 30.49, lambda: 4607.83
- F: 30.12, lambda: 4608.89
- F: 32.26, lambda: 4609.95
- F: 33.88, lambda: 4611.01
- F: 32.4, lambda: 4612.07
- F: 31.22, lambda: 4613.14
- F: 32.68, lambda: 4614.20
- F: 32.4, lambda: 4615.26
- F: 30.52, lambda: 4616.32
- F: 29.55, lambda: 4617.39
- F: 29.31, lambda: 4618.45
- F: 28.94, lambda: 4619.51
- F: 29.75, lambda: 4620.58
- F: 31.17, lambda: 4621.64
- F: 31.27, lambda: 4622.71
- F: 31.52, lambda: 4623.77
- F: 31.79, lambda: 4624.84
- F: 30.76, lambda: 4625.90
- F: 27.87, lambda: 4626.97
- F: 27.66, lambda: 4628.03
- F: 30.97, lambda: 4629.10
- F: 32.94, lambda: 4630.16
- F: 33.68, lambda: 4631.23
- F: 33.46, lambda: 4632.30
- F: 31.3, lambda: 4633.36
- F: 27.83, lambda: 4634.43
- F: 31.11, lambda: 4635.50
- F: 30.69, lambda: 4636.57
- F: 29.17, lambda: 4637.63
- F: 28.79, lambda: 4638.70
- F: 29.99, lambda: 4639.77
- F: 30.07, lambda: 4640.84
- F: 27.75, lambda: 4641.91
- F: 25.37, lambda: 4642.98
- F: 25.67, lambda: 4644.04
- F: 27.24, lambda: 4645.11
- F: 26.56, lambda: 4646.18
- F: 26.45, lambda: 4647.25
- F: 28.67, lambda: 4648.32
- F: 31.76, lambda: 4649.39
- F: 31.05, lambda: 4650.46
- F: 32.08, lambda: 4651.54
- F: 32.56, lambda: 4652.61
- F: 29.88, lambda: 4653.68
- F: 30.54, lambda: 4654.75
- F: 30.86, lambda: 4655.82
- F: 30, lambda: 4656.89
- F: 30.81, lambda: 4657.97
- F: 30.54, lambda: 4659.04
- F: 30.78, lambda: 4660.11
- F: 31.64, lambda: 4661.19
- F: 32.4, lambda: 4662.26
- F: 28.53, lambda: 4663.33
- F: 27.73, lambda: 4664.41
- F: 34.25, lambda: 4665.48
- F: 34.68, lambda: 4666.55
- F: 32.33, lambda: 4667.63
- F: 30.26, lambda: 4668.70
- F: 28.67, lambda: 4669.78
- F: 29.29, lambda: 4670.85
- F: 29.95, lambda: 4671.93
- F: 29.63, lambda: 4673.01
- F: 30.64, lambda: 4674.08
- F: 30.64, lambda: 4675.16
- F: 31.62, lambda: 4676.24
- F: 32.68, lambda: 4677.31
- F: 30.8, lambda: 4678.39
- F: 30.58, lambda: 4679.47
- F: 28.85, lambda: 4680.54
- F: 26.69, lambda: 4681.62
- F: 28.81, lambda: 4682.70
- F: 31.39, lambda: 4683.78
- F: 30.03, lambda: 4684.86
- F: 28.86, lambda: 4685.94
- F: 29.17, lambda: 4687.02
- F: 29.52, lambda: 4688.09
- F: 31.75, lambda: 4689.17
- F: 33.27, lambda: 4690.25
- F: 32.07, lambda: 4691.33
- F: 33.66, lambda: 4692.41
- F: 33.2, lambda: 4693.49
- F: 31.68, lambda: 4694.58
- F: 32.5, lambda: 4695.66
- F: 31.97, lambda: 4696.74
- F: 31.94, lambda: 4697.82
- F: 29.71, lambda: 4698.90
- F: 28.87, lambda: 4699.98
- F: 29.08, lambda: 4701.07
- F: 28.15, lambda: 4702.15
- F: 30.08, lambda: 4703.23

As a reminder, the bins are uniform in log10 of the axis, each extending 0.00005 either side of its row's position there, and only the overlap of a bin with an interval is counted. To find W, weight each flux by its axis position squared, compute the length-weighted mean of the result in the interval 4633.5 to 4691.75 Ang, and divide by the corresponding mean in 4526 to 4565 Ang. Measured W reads 1.07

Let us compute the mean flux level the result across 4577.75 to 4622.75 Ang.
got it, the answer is 30.5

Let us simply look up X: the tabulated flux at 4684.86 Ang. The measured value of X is 30.03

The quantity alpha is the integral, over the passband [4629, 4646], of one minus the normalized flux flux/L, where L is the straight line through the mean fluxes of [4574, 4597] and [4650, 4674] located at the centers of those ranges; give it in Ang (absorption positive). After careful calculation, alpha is 0.5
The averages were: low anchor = 29.8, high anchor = 30.8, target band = 29.7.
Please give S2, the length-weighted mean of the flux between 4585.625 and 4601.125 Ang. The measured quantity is 30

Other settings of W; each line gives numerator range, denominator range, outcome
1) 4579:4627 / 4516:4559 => 1.08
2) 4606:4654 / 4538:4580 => 1.01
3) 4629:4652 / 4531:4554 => 1.05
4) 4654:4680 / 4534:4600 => 1.06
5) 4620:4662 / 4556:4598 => 1.01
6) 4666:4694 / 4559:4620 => 1.04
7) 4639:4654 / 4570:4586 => 0.98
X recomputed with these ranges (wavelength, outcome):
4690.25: 33.27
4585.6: 23.28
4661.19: 31.64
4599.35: 32.64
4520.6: 31.33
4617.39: 29.55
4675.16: 30.64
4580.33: 34.81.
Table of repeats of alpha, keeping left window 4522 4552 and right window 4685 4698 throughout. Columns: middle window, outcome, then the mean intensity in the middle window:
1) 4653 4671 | 0.1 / 30.8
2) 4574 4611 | -0.9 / 30.3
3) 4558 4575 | -1.6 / 31.8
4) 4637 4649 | 1.1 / 27.9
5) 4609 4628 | -0.5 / 30.9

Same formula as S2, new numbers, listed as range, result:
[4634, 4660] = 29.4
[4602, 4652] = 30.2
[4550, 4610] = 30.8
